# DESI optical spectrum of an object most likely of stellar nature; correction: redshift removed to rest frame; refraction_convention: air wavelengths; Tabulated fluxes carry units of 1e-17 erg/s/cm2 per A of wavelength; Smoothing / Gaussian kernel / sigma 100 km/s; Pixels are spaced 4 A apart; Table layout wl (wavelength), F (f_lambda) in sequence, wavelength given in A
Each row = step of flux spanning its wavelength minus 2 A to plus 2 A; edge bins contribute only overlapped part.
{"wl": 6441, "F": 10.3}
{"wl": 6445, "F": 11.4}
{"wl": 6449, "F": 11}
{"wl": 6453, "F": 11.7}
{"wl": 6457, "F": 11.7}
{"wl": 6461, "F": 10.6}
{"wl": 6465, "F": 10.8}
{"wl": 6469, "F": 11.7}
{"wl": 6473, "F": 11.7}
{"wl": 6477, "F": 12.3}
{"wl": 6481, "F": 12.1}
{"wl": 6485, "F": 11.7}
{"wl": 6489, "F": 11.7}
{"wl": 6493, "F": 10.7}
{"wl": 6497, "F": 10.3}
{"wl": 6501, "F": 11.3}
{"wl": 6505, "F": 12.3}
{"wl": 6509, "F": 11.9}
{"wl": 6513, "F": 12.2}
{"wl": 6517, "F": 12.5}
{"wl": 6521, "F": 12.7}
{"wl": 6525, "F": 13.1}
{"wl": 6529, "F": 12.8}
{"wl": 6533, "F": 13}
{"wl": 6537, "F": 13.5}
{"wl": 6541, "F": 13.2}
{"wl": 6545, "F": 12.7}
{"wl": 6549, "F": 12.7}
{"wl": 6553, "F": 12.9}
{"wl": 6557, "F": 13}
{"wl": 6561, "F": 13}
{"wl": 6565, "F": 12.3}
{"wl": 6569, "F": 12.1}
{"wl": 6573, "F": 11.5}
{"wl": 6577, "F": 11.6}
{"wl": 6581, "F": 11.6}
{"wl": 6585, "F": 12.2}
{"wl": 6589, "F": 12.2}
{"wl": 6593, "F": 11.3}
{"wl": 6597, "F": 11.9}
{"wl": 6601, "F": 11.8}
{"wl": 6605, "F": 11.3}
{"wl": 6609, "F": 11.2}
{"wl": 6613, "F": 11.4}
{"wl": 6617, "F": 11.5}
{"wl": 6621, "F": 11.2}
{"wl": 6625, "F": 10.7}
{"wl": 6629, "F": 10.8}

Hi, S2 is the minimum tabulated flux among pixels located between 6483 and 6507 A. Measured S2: 10.3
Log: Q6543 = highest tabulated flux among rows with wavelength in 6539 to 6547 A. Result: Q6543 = 13.2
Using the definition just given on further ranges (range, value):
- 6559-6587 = 13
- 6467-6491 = 12.3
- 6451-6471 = 11.7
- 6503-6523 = 12.7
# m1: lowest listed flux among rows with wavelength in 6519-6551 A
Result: 12.7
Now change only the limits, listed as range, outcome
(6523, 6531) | 12.8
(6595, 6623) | 11.2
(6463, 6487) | 10.8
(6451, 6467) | 10.6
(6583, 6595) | 11.3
